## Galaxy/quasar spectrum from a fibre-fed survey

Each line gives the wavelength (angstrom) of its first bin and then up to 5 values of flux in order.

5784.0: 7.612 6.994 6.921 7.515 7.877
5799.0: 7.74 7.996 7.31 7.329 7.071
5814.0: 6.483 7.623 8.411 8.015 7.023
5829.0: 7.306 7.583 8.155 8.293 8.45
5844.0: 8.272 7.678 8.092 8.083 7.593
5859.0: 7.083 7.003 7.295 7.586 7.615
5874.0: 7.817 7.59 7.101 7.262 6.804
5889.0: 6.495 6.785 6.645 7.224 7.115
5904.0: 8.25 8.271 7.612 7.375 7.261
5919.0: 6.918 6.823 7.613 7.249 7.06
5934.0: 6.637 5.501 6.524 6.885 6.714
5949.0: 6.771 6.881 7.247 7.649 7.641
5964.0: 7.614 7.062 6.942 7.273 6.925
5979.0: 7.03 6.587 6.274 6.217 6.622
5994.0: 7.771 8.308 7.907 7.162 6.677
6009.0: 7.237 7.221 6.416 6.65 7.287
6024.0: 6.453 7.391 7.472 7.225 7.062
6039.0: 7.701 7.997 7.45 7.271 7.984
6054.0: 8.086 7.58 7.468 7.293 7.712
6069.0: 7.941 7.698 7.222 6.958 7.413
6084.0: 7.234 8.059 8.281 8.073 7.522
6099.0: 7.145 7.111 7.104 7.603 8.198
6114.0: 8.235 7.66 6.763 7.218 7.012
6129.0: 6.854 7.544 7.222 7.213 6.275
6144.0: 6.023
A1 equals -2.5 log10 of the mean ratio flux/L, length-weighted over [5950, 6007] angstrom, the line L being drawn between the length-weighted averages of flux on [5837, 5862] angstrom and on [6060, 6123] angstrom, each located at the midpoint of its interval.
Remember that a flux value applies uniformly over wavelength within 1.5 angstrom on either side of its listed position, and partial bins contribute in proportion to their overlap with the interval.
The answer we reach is 0.08 mag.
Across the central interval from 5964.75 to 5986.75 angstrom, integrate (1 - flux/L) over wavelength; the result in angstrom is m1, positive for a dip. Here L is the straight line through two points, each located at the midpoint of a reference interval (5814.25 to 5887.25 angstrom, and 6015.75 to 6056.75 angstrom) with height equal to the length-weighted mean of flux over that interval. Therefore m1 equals 1.7 angstrom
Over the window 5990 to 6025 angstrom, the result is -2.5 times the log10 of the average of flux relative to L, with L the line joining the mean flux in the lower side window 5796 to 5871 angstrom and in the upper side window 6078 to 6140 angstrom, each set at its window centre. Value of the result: 0.05 mag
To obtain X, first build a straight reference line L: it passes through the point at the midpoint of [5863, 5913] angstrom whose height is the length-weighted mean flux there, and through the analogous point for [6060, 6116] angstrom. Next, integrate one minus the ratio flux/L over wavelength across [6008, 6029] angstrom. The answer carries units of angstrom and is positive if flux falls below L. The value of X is 1.5 angstrom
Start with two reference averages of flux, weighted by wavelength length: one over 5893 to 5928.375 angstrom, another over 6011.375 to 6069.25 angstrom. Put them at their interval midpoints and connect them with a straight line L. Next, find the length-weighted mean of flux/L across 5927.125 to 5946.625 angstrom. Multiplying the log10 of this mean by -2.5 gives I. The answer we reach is 0.11 mag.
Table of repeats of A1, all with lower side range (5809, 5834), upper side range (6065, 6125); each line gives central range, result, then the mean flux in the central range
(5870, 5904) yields 0.045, 7.17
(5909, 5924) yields 0.043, 7.2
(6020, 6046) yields 0.028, 7.34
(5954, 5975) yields 0.024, 7.34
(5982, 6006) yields 0.060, 7.11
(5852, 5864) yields 0.008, 7.41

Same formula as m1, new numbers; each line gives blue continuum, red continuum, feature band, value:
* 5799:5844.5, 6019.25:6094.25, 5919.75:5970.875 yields 4.1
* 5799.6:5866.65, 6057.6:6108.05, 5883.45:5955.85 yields 5.4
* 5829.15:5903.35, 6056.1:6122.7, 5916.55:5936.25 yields 1.3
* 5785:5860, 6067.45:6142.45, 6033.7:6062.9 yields -0.5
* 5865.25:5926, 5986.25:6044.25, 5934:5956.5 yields 1.9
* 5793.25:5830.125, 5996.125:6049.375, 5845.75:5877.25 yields -0.5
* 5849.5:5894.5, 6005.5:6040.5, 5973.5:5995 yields 1.1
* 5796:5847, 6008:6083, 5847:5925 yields 2.5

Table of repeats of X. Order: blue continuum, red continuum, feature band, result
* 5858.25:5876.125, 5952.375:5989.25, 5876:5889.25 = 0.5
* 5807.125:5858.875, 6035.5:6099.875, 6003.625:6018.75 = 1.5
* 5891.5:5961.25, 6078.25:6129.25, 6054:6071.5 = -0.6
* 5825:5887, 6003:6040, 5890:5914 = 0.2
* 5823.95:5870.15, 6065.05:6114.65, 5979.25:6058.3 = 4.2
